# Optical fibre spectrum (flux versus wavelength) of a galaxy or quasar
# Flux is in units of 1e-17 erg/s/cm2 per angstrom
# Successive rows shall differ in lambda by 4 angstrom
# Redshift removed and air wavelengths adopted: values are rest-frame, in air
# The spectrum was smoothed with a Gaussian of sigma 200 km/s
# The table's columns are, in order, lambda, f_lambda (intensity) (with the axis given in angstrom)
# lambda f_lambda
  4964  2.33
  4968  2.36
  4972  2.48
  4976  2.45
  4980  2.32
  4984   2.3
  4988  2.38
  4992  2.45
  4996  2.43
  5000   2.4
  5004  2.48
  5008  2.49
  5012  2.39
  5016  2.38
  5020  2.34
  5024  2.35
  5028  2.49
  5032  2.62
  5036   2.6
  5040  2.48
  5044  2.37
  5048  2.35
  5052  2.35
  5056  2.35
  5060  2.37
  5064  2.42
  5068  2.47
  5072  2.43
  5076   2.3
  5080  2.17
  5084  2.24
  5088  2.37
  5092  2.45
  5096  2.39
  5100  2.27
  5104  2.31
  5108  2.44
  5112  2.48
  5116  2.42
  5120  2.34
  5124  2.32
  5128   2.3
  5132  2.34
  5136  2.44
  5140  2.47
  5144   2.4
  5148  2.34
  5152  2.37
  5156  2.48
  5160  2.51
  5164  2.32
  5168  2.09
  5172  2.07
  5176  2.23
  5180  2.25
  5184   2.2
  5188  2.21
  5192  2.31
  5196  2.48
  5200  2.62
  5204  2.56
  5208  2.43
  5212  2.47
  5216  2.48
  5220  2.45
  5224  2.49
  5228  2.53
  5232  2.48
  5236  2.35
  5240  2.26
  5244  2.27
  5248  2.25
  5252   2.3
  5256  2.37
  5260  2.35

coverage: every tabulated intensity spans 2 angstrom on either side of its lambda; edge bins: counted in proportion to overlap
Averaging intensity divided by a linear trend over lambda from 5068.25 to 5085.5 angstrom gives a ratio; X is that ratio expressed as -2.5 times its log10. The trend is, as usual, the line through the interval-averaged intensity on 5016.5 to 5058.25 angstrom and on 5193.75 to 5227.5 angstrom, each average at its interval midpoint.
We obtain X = 0.06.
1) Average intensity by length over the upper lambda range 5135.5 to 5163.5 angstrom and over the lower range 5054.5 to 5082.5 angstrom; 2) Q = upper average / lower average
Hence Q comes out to 1.0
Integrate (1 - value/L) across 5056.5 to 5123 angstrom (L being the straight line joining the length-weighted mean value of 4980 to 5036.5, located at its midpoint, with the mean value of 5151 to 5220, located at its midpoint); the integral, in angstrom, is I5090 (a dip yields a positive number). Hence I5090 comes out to 0.8 angstrom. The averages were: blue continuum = 2.43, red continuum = 2.36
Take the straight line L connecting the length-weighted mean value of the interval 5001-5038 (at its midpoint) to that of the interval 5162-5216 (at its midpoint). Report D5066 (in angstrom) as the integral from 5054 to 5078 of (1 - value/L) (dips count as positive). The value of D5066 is 0.3 angstrom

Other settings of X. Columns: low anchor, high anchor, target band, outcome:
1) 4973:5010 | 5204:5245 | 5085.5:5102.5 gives 0.026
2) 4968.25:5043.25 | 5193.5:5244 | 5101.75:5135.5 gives 0.034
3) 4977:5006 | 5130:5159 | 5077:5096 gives 0.041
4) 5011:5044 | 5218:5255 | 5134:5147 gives -0.008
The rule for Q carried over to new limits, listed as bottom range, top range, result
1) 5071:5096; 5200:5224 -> 1.07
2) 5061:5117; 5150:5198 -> 0.97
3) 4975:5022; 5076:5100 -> 0.97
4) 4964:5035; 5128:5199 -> 0.96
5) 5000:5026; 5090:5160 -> 0.99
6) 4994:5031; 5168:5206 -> 0.95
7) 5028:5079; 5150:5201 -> 0.95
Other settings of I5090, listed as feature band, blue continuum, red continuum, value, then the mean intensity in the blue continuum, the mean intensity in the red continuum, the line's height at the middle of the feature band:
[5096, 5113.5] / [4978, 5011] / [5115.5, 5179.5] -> -0.1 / 2.41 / 2.34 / 2.36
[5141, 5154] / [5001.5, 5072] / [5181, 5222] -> 0.2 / 2.43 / 2.42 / 2.42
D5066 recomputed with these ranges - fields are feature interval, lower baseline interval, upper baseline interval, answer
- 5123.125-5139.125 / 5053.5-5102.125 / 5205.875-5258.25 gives 0.0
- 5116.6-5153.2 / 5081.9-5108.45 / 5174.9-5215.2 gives -0.2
